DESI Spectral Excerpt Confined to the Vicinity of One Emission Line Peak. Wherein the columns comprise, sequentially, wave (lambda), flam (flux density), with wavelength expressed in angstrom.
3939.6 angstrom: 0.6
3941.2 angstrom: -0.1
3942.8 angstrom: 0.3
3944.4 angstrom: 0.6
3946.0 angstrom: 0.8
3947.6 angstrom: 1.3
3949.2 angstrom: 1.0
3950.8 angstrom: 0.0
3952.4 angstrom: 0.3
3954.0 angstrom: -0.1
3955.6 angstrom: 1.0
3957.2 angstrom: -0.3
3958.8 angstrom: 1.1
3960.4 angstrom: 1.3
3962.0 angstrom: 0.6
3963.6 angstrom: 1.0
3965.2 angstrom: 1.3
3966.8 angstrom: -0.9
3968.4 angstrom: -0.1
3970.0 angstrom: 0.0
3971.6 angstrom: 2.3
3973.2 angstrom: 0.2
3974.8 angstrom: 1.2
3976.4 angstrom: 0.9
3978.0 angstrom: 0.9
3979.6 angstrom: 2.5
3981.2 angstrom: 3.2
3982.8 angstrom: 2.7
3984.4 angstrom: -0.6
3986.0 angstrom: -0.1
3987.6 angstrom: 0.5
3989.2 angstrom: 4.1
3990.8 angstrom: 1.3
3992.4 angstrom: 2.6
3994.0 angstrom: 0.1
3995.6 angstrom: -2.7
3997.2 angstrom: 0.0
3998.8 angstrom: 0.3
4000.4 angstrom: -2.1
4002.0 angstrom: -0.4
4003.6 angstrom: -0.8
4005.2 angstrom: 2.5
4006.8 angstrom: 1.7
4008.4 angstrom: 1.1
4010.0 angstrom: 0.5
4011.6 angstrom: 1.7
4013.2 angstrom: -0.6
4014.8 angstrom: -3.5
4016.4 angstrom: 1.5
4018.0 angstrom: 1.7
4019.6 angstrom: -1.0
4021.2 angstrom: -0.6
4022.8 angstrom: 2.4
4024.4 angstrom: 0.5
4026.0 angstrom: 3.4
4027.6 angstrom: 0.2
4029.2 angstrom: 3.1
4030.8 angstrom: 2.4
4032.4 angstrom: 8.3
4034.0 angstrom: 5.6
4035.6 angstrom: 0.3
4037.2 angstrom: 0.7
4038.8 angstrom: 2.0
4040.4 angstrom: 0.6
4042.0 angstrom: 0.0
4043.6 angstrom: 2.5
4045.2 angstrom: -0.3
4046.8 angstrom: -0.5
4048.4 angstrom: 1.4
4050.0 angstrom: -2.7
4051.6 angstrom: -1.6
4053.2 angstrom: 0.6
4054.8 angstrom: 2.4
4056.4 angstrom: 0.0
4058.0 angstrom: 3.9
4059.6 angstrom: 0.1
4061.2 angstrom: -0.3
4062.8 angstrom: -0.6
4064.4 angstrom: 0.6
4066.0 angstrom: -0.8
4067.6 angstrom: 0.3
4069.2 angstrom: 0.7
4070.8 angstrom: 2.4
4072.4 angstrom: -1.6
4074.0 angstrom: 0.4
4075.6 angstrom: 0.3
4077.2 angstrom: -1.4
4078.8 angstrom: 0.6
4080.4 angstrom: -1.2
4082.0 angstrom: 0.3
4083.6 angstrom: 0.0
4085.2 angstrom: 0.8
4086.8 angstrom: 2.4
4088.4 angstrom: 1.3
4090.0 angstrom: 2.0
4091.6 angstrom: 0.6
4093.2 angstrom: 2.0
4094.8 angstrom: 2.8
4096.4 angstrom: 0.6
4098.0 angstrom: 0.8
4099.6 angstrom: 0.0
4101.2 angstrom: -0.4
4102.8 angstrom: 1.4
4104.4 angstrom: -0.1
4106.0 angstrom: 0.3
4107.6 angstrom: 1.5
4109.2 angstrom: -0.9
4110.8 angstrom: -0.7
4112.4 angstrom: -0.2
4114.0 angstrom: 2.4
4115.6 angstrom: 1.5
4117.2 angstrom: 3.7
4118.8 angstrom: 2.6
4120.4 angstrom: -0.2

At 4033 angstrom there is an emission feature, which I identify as [O II] 3727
